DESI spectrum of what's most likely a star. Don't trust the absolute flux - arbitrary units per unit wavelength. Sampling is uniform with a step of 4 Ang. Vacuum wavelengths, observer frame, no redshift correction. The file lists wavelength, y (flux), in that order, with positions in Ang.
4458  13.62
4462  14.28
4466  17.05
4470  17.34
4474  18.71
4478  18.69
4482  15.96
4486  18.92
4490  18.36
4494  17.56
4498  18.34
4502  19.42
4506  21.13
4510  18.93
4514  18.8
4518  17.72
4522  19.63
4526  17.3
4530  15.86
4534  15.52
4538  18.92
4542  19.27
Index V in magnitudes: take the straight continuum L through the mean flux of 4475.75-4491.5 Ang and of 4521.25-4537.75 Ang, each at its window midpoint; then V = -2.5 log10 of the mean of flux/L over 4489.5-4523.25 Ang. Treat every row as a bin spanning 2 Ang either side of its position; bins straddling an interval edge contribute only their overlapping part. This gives -0.08 mag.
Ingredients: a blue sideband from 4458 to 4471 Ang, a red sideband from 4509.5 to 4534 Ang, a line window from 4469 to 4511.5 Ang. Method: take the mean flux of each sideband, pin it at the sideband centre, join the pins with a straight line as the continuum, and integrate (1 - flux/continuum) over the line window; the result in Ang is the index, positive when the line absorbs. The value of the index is -4.7 Ang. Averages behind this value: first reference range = 15.7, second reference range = 17.8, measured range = 18.5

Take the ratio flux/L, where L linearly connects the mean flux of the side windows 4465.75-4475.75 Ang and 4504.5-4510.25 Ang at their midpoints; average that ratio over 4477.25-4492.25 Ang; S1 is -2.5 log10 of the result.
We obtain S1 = 0.048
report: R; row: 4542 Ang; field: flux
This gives 19.27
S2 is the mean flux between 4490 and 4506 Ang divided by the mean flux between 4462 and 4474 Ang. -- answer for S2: 1.1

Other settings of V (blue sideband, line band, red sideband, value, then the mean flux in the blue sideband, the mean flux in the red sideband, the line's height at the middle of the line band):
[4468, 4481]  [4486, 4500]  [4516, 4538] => -0.02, 18.1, 17.4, 17.8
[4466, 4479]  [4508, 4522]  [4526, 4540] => -0.09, 18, 16.8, 17.2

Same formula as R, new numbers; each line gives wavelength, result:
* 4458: 13.62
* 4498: 18.34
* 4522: 19.63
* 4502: 19.42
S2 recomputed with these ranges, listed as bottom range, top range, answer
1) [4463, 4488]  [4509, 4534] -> 1.01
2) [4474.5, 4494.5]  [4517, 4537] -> 0.96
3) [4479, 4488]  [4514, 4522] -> 1.05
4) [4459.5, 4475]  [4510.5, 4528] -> 1.11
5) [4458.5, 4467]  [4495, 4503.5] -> 1.23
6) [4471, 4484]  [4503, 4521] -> 1.08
